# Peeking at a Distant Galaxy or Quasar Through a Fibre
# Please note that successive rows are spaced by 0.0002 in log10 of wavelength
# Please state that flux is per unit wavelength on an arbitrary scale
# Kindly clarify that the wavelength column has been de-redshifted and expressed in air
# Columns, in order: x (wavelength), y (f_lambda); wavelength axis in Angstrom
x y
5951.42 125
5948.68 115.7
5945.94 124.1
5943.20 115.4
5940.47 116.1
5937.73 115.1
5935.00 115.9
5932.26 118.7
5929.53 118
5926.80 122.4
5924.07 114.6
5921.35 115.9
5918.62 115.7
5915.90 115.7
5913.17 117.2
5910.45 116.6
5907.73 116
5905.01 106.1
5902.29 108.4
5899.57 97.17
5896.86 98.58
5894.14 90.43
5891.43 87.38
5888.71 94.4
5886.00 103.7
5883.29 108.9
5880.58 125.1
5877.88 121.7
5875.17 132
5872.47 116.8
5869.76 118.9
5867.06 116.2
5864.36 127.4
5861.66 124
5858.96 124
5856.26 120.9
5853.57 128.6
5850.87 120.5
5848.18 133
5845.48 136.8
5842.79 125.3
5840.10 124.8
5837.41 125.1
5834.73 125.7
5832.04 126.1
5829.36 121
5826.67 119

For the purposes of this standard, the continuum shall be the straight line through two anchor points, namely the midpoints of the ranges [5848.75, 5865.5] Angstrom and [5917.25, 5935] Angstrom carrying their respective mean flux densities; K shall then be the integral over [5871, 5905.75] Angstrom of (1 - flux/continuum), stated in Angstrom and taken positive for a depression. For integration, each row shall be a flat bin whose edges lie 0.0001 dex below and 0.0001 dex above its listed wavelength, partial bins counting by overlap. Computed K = 4.1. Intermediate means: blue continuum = 125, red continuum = 117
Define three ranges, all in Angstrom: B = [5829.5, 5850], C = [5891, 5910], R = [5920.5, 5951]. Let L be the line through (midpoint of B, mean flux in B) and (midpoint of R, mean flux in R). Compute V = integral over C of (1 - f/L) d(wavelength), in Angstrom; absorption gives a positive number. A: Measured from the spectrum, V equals 3.0 Angstrom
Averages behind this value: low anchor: 128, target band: 102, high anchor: 118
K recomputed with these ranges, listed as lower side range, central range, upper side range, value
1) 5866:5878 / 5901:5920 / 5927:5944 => 0.8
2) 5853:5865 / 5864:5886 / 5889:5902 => -1.6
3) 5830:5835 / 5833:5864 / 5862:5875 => -0.7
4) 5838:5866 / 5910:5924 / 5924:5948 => 0.4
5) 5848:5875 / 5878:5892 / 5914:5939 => 1.7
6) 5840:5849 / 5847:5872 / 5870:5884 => 0.6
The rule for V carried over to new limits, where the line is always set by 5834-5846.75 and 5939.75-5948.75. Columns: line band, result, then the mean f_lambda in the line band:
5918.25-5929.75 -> 0.3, 117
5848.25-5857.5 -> 0.1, 125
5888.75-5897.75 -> 2.3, 92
